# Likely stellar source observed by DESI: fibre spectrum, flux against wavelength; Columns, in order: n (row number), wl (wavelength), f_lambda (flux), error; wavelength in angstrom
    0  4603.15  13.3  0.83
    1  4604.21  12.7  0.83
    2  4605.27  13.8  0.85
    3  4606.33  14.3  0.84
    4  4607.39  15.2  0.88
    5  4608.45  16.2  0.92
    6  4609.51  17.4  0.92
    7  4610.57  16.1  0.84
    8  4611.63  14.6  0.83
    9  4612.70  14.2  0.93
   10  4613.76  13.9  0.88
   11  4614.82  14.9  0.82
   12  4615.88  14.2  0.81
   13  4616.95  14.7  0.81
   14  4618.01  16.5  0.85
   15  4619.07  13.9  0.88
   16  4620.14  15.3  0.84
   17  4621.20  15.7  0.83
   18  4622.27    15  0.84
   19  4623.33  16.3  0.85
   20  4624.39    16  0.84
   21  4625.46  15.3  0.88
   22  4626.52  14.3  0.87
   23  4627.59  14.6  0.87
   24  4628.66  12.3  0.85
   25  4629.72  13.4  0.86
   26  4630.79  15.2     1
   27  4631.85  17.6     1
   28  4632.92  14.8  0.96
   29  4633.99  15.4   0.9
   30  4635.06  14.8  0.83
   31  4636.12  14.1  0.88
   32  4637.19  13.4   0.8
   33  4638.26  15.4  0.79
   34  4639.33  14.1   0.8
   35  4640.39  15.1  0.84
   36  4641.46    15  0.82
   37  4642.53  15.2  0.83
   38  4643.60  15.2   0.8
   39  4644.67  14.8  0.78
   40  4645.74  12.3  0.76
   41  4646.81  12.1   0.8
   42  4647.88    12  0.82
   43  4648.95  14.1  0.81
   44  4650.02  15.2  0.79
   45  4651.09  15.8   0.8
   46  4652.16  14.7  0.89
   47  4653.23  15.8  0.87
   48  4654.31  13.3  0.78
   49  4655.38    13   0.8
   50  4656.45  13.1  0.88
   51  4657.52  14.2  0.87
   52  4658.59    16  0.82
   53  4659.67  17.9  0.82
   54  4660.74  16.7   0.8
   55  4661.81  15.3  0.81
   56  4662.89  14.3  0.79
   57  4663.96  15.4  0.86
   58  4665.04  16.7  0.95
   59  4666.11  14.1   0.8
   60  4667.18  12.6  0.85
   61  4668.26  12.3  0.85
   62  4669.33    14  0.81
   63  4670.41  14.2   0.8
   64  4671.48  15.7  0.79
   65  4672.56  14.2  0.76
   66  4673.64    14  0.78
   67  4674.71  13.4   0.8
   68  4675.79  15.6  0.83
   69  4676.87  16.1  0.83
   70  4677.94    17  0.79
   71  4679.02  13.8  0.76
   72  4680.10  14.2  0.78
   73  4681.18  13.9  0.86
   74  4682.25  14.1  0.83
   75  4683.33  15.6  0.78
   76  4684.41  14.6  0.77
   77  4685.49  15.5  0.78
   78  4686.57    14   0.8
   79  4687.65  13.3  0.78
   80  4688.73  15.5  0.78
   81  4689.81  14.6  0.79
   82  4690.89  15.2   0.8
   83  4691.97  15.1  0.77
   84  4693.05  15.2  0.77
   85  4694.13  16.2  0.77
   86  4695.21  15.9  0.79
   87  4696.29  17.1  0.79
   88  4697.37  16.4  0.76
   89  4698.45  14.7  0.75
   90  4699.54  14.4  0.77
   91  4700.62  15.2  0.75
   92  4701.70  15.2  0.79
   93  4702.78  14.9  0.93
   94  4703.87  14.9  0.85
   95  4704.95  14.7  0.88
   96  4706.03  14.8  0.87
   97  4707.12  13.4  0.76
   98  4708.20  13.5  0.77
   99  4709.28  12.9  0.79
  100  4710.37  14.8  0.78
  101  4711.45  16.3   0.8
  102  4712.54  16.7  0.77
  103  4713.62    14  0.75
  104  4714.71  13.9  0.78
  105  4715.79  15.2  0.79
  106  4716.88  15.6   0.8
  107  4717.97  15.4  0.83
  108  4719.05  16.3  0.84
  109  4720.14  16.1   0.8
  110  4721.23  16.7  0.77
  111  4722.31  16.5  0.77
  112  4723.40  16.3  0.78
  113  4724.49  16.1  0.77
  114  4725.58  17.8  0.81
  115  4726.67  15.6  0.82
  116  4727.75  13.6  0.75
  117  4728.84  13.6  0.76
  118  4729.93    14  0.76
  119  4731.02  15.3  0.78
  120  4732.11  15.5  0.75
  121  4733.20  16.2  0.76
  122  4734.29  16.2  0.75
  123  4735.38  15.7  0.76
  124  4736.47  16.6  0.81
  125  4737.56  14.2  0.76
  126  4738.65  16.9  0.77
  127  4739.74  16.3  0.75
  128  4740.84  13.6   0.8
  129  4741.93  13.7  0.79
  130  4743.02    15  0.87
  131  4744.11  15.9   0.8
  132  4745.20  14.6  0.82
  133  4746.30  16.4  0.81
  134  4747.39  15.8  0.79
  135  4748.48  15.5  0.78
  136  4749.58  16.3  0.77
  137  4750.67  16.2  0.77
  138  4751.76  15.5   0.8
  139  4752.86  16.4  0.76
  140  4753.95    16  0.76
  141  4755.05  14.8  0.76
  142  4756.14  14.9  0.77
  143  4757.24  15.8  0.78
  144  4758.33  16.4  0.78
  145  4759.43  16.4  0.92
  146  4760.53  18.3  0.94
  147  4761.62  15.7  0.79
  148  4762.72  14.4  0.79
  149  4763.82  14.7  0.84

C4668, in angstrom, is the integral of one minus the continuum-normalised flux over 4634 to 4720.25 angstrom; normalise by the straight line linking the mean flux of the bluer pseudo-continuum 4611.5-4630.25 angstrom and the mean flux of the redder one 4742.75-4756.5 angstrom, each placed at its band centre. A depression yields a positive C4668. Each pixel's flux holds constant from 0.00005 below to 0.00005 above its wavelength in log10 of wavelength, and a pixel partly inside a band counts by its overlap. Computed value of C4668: 2.1 angstrom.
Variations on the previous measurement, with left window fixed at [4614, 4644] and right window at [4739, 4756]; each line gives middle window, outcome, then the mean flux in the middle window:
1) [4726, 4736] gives 0.2 angstrom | 15.1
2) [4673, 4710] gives 0.9 angstrom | 14.8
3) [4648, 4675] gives 0.8 angstrom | 14.6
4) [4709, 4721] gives 0.0 angstrom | 15.3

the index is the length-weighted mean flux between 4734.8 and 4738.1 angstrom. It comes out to 15.5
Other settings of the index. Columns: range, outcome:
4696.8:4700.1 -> 15.2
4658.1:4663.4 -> 16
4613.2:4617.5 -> 14.4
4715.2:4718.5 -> 15.4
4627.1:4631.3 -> 13.9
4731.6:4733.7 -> 15.8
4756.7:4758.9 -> 16.1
